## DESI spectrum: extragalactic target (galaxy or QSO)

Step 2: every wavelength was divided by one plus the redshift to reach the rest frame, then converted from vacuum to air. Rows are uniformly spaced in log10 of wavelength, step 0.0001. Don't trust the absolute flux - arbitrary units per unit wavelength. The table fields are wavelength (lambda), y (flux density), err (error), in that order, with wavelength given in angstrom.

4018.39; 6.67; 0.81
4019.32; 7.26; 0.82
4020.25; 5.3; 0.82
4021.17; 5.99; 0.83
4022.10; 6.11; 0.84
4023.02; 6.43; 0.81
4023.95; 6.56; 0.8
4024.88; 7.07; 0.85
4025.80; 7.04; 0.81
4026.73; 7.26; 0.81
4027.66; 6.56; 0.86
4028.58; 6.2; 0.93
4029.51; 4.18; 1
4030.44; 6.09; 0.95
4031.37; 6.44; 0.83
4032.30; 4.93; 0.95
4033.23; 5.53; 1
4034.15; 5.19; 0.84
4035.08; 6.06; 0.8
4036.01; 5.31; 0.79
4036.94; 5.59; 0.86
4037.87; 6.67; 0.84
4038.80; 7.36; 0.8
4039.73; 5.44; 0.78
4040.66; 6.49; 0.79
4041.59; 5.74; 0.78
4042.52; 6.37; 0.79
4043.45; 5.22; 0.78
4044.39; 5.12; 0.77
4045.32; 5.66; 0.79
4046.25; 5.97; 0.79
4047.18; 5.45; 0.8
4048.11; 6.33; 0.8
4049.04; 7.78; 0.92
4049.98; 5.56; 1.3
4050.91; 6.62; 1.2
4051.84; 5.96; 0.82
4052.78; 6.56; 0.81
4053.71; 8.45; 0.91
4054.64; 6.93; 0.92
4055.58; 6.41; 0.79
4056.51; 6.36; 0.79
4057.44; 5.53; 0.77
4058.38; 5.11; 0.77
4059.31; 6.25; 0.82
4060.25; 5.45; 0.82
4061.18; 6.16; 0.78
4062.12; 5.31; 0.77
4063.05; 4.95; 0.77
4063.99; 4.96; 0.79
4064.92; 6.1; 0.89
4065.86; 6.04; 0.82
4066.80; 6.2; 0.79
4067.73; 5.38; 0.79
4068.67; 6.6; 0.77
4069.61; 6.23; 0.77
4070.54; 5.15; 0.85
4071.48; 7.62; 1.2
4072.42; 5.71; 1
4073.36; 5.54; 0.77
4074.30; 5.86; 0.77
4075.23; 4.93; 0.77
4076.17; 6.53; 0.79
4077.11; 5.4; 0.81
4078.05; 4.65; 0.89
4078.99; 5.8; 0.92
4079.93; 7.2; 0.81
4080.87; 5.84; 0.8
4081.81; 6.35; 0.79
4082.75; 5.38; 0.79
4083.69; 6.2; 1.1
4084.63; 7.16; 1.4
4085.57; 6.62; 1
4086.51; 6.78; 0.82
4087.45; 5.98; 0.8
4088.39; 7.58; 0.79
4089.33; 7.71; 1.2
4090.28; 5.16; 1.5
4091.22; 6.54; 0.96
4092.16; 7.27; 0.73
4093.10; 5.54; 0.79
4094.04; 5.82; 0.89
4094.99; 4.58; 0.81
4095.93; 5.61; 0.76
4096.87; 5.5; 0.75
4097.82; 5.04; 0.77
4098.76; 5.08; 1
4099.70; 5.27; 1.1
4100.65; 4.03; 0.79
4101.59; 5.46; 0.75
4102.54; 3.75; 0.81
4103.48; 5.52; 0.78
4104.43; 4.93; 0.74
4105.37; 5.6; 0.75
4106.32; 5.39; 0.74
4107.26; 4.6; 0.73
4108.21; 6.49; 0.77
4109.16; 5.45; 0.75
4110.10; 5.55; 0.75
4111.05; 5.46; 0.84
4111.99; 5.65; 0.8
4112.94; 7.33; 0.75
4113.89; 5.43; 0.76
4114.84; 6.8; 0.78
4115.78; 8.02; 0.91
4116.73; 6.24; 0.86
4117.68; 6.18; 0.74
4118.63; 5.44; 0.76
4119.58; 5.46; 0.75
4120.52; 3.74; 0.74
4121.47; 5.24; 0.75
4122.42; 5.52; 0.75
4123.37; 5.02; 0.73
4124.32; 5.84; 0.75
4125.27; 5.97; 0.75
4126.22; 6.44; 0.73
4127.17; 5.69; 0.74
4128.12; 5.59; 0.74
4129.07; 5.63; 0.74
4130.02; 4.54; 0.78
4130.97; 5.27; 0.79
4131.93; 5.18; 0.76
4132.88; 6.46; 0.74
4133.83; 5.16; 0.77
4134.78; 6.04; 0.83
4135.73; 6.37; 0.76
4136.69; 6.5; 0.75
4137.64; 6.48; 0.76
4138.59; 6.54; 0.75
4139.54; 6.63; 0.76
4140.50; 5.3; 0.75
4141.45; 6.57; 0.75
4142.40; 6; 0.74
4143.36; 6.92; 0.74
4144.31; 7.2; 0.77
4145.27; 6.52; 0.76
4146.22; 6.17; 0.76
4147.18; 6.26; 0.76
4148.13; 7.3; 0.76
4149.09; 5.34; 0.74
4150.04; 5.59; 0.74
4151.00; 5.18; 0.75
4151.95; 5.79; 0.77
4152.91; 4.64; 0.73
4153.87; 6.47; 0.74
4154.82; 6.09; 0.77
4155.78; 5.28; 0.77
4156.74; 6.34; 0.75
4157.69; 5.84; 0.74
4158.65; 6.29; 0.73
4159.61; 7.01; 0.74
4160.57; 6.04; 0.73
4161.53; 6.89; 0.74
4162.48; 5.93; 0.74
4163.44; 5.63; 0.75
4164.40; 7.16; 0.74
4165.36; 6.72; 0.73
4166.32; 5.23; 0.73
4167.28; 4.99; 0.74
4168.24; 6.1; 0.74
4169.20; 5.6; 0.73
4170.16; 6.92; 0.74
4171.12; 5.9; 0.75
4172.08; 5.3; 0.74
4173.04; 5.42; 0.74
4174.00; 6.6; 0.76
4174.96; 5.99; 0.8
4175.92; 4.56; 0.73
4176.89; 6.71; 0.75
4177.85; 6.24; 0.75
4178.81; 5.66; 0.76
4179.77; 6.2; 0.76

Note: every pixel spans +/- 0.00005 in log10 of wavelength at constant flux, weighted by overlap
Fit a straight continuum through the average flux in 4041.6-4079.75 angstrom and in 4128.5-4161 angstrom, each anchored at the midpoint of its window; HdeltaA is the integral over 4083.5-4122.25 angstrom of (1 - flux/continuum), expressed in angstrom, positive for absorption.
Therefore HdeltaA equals 1.38 angstrom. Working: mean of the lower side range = 5.96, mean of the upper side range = 6.03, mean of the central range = 5.78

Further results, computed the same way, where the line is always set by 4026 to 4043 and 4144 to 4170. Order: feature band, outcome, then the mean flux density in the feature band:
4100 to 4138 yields 2.5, 5.63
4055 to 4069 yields 0.5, 5.79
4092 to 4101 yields 1.0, 5.33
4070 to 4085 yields 0.1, 5.95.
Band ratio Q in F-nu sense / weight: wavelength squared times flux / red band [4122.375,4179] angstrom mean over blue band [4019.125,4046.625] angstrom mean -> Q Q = 1.1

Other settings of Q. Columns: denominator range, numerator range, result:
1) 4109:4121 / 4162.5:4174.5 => 1.03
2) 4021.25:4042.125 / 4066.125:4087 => 1.01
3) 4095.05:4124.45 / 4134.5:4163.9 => 1.14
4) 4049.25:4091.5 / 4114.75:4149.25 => 1.01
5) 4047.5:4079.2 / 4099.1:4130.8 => 0.95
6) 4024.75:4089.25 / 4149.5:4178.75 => 1.03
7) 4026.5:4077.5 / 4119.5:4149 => 1.03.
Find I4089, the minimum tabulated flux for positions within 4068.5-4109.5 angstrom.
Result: 3.75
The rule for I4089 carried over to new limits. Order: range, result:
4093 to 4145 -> 3.74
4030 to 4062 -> 4.93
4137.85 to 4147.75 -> 5.3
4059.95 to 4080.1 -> 4.65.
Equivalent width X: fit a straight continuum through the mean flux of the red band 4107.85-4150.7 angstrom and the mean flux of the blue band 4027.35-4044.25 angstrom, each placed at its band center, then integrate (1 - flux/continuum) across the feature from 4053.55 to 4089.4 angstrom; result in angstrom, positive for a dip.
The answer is -1.18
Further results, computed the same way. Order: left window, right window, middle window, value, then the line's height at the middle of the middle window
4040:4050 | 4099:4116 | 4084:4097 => -1.4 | 5.67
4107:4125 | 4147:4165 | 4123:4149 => -0.6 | 5.92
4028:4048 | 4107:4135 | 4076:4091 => -1.4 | 5.75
